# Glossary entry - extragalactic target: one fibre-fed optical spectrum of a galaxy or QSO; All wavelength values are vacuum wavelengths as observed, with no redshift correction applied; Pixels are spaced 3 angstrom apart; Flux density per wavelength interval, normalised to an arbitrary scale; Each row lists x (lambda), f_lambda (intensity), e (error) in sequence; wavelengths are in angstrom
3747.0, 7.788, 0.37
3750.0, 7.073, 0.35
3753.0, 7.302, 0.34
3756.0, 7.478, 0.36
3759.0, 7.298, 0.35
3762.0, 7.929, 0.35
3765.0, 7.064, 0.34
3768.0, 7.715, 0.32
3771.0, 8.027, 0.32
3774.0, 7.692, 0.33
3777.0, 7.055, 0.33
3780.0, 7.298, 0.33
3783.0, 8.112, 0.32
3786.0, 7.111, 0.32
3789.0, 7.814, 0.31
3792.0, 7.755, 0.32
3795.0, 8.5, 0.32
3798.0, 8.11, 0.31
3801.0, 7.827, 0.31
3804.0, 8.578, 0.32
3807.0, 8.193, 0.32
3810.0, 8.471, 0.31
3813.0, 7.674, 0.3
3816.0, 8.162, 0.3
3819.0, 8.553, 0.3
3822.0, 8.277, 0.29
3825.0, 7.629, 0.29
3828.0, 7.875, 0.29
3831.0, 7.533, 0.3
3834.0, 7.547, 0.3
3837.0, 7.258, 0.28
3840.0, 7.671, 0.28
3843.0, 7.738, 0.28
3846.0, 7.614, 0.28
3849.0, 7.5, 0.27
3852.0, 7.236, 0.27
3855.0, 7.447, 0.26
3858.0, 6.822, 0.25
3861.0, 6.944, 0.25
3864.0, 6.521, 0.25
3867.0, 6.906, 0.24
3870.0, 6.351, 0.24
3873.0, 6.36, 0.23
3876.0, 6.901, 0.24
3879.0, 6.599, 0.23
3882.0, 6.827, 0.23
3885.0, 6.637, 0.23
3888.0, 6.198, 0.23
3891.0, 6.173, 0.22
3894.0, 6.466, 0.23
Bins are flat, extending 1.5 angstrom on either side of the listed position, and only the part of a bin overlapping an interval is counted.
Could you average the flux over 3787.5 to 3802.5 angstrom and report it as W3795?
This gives 8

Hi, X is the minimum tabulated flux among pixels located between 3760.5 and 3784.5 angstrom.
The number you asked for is 7.055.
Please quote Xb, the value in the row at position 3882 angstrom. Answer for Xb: 6.827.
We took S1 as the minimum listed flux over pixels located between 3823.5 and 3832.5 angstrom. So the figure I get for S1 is 7.533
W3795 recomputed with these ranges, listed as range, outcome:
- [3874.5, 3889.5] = 6.63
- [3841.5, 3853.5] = 7.52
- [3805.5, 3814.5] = 8.11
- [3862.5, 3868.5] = 6.71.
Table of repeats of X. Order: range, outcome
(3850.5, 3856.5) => 7.236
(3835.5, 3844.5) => 7.258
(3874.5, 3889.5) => 6.198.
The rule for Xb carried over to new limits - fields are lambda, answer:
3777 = 7.055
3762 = 7.929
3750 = 7.073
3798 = 8.11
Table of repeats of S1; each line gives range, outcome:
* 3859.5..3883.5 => 6.351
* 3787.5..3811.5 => 7.755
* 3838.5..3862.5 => 6.822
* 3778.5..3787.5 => 7.111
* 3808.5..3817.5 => 7.674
